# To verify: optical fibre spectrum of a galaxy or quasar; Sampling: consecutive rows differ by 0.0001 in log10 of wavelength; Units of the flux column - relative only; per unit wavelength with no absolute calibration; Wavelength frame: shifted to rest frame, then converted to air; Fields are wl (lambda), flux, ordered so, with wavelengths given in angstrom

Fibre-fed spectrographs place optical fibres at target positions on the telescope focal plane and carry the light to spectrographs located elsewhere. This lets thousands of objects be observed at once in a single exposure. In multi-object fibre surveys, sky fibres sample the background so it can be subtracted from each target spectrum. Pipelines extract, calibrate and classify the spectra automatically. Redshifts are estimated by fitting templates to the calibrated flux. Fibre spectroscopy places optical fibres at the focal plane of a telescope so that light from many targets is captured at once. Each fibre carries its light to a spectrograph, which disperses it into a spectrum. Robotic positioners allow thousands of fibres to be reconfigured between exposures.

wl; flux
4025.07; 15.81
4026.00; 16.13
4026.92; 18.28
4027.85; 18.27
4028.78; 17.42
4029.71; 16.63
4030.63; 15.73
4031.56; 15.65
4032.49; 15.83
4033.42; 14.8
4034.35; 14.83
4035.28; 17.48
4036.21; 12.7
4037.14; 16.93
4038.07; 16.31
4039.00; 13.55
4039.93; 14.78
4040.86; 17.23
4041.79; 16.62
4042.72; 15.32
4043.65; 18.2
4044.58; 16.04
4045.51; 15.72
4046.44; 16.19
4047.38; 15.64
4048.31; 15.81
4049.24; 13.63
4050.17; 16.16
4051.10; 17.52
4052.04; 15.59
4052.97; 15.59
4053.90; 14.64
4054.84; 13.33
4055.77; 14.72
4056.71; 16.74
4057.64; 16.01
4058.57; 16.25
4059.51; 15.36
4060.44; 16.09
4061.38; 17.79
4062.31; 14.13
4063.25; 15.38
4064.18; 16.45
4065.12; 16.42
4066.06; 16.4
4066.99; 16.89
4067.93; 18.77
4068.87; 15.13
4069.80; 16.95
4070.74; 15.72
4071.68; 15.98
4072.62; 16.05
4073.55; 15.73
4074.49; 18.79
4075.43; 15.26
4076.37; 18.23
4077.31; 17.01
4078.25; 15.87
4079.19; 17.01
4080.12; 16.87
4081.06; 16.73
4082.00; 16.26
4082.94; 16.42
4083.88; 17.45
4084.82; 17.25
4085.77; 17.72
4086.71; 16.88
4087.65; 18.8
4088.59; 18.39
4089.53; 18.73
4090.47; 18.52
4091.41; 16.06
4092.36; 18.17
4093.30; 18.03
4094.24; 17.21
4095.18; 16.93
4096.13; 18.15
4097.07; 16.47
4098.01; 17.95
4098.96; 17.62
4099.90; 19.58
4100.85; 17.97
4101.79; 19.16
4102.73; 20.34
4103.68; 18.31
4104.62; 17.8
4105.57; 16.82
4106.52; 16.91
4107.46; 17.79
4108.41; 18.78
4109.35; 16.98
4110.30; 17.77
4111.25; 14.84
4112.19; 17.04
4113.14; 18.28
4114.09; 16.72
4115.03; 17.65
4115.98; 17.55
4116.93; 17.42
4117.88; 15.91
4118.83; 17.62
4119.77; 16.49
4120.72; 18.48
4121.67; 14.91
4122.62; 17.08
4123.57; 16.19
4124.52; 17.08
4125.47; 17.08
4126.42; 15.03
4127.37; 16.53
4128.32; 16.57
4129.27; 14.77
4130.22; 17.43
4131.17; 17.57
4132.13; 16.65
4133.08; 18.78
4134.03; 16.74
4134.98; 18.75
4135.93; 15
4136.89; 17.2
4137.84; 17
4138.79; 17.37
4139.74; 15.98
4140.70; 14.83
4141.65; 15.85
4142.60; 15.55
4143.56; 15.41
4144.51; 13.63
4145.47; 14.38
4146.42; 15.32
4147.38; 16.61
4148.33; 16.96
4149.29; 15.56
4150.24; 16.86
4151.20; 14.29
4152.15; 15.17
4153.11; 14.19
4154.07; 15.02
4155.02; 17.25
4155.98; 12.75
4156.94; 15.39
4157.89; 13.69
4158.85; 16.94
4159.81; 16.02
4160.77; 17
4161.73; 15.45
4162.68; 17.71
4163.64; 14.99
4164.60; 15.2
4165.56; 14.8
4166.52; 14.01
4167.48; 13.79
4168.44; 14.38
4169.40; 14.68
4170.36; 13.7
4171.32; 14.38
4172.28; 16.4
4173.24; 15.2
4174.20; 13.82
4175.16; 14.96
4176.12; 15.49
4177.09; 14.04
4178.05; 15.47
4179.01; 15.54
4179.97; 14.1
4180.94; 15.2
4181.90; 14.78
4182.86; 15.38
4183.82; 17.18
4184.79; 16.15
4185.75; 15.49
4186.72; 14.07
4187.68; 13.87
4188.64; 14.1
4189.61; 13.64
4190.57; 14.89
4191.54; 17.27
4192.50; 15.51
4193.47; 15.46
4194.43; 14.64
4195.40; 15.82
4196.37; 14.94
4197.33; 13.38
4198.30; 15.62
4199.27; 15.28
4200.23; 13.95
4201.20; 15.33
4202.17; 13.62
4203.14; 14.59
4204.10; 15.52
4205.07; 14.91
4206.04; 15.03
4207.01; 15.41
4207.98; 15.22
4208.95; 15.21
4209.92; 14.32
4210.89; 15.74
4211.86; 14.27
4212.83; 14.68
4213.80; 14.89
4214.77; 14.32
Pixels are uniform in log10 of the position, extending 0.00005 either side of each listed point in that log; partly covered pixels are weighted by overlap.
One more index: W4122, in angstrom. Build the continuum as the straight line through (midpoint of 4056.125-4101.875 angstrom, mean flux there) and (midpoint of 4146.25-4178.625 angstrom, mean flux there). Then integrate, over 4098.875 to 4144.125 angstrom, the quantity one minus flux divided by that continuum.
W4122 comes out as -2.7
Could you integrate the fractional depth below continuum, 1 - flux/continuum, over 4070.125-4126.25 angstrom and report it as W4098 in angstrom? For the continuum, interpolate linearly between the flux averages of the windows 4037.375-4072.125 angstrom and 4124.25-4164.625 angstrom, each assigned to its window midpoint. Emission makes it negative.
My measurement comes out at -4.7 angstrom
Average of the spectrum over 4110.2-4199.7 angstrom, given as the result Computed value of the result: 15.7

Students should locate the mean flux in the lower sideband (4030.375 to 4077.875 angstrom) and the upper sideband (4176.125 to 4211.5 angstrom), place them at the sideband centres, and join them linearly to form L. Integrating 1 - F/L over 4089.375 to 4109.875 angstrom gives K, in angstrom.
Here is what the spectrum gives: -3.0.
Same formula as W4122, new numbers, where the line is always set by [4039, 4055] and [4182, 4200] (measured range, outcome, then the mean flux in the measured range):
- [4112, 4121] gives -1.08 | 17.3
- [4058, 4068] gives -0.37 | 16.3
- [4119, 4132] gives -0.99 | 16.6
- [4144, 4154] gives 0.02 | 15.3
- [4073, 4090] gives -1.73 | 17.2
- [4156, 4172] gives 0.17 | 15.1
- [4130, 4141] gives -1.14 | 17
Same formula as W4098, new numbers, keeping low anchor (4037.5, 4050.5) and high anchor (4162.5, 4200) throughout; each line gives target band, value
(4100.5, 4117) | -2.4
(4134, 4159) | -0.8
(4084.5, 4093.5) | -1.3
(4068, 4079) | -0.6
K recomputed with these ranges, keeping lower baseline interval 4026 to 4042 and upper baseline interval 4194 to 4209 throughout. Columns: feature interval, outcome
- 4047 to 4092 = -1.84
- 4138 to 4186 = -0.42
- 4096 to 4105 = -1.59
